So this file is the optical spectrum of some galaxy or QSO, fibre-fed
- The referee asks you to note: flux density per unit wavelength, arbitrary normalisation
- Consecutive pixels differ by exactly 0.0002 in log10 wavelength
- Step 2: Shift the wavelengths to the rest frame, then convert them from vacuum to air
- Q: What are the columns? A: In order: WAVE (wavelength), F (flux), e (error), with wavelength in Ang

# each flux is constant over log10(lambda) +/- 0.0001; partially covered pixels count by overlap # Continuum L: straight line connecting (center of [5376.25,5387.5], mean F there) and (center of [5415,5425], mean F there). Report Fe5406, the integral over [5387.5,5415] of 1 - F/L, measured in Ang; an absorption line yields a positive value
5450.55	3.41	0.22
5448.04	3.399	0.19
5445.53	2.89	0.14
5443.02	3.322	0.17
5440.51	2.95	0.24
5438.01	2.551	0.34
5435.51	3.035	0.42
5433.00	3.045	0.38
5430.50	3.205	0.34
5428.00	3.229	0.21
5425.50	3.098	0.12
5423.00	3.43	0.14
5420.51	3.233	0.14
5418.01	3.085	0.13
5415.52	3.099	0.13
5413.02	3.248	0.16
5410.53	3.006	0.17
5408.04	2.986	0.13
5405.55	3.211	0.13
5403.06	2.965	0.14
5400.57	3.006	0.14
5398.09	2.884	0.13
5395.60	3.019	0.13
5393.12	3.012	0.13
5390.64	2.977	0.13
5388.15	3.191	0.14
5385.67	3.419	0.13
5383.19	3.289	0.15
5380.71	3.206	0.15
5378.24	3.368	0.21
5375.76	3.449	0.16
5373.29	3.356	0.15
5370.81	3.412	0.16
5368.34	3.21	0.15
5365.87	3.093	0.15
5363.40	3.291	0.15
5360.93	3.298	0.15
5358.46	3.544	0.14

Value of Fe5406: 1.9 Ang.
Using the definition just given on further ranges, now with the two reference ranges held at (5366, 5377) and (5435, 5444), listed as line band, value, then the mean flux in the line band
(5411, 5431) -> -0.9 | 3.2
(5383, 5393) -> 0.2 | 3.19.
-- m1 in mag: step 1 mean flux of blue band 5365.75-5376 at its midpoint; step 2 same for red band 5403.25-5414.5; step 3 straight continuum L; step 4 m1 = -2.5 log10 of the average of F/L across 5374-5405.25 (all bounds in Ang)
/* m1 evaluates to 0.02 mag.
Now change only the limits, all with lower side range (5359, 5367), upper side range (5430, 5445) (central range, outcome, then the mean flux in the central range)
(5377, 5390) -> -0.03 mag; 3.28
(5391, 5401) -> 0.06 mag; 2.98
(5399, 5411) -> 0.03 mag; 3.03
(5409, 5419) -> -0.01 mag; 3.11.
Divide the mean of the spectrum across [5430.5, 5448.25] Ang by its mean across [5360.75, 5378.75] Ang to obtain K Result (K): 0.91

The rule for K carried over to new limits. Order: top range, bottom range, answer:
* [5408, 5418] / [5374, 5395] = 0.96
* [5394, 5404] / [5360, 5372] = 0.91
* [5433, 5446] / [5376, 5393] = 0.91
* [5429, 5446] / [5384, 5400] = 0.97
